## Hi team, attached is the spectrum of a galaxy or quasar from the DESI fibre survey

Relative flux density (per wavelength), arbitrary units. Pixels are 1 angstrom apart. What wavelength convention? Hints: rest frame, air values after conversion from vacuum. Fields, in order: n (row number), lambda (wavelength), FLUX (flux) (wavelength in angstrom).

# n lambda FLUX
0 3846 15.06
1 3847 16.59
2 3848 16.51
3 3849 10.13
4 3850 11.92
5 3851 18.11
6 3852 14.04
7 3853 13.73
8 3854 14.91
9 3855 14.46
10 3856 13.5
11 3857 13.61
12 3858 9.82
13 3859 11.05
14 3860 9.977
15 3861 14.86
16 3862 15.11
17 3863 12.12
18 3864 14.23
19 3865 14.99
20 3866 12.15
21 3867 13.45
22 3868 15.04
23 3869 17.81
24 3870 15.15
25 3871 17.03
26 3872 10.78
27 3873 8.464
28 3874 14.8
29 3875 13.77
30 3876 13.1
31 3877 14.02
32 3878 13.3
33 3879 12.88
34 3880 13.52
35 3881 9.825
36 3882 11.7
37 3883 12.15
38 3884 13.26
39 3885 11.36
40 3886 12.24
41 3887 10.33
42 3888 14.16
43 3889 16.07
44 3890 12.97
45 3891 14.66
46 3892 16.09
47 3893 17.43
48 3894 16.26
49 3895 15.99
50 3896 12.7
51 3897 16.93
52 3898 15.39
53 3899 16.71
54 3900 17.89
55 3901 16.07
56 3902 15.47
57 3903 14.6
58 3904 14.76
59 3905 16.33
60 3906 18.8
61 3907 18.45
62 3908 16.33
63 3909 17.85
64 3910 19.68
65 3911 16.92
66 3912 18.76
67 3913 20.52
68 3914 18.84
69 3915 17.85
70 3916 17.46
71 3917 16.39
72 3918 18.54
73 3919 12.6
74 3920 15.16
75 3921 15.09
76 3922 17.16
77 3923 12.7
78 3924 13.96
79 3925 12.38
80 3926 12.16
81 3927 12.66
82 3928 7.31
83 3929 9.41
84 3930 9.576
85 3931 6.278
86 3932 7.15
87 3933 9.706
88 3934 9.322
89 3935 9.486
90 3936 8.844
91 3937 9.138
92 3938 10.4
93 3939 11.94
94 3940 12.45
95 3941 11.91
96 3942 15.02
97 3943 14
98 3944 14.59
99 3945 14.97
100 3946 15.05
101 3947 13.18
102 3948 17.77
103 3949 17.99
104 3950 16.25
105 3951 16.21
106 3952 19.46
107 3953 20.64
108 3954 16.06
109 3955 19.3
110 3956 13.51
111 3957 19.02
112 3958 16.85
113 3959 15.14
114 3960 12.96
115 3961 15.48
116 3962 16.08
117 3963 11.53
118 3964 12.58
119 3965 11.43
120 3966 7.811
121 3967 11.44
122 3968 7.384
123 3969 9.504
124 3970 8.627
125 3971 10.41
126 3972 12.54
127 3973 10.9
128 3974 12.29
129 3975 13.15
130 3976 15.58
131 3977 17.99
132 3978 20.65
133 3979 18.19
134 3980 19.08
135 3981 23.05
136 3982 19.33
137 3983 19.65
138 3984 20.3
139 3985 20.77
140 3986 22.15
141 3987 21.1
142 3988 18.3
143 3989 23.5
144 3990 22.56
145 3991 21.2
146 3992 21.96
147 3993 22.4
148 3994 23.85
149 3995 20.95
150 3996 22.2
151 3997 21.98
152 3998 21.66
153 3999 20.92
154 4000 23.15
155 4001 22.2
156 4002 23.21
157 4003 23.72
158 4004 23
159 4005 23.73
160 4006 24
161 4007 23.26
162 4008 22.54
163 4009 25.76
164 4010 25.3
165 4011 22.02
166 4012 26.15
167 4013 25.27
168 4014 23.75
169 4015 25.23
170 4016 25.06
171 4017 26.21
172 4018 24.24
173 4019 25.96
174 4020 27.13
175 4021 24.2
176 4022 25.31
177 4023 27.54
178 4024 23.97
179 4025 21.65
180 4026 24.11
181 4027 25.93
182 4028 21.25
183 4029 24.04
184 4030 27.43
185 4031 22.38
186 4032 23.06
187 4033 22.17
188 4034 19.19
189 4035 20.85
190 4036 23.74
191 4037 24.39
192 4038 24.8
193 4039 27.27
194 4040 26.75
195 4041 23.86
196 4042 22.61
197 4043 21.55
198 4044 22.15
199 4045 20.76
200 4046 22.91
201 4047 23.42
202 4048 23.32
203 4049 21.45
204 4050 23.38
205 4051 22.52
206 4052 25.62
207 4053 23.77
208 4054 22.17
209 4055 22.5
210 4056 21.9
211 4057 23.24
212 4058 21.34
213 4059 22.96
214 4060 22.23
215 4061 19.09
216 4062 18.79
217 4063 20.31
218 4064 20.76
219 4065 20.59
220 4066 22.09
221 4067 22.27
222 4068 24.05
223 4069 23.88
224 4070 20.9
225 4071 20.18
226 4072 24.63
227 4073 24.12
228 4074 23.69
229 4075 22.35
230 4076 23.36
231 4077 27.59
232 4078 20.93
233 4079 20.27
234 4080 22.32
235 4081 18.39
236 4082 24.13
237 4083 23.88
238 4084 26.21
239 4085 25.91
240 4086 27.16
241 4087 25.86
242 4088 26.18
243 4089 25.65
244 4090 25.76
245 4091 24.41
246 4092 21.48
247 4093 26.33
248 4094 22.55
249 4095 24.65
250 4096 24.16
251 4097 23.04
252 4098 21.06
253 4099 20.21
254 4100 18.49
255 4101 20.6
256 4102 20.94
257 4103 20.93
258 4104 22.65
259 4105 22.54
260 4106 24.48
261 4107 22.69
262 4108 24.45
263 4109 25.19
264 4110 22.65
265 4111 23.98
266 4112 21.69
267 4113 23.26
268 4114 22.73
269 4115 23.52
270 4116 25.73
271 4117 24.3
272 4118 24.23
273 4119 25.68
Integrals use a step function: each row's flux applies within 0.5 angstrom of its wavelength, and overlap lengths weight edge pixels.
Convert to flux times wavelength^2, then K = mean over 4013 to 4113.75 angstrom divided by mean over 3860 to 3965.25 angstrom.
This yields 1.75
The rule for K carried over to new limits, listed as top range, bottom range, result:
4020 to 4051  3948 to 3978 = 1.72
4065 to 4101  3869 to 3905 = 1.82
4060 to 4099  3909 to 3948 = 1.85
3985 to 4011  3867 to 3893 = 1.78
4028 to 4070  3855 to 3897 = 1.83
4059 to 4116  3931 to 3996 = 1.57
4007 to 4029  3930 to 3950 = 2.12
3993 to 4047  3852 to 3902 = 1.84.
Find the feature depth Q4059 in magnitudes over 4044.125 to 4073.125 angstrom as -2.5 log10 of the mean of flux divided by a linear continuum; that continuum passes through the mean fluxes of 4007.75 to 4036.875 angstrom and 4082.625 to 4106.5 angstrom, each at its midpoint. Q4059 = 0.08 mag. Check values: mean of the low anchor 24.2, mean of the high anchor 23.5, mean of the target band 22.2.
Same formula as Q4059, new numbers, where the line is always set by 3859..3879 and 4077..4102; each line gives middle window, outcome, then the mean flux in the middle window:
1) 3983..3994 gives -0.138 mag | 21.5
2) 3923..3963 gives 0.256 mag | 13.4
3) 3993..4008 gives -0.169 mag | 22.7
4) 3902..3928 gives -0.031 mag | 16.1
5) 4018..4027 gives -0.221 mag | 25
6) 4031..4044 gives -0.108 mag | 23.3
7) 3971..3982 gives 0.137 mag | 16.2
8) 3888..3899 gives -0.055 mag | 15.4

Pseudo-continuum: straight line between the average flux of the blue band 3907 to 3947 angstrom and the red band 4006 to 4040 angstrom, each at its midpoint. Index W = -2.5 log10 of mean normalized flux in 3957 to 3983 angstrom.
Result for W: 0.285 mag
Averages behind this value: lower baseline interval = 13.6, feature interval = 14.2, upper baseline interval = 24.3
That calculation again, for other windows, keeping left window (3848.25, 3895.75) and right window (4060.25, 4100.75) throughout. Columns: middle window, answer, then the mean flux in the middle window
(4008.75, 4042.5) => -0.19 mag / 24.4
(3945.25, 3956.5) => 0.02 mag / 16.8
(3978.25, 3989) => -0.10 mag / 20.4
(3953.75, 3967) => 0.22 mag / 14.3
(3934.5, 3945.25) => 0.35 mag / 12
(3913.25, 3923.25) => -0.05 mag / 16.4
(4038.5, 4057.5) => -0.09 mag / 23.2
